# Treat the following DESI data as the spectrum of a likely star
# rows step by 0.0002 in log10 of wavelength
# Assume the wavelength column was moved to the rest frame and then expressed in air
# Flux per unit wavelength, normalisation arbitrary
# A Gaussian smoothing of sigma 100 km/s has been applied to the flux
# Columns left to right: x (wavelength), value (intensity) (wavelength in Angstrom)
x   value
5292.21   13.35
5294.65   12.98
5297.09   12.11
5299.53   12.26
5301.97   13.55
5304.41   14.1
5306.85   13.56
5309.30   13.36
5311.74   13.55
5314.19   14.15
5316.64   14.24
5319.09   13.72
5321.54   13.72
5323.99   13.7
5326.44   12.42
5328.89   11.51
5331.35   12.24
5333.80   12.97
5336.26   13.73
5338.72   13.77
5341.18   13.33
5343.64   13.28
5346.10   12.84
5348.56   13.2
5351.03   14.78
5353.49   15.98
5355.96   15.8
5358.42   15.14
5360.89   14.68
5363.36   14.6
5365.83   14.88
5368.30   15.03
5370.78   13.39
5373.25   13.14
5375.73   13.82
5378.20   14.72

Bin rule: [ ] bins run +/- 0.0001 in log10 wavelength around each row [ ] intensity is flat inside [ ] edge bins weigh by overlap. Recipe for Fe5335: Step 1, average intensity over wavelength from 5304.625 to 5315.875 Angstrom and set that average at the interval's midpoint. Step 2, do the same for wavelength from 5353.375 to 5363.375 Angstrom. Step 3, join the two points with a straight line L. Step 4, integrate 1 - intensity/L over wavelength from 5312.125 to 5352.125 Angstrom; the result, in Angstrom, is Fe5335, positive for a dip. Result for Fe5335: 2.9 Angstrom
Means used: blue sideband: 13.7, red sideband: 15.2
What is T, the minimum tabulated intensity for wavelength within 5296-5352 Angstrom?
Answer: 11.51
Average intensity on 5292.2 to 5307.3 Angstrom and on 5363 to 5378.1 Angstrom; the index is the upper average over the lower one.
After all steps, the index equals 1.08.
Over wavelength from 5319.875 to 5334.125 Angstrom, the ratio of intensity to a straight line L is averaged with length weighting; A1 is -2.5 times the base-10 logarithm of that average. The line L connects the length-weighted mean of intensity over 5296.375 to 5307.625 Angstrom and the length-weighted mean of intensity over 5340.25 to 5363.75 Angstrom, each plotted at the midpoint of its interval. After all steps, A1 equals 0.08 mag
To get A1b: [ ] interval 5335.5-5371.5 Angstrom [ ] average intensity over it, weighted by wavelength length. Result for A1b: 14.3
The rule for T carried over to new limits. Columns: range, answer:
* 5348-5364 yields 13.2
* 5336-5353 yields 12.84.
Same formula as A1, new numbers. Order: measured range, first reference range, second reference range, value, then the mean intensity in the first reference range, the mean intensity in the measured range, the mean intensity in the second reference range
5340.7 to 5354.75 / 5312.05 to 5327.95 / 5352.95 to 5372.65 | 0.037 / 13.6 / 13.9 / 14.8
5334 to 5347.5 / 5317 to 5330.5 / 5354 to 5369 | 0.048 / 13.1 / 13.4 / 15.1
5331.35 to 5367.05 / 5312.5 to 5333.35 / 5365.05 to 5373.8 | -0.031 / 13.2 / 14.1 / 14.1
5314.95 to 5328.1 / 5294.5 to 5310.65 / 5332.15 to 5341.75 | -0.018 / 13.1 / 13.5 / 13.4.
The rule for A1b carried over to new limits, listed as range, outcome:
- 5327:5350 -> 13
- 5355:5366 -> 15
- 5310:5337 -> 13.3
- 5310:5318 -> 13.9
